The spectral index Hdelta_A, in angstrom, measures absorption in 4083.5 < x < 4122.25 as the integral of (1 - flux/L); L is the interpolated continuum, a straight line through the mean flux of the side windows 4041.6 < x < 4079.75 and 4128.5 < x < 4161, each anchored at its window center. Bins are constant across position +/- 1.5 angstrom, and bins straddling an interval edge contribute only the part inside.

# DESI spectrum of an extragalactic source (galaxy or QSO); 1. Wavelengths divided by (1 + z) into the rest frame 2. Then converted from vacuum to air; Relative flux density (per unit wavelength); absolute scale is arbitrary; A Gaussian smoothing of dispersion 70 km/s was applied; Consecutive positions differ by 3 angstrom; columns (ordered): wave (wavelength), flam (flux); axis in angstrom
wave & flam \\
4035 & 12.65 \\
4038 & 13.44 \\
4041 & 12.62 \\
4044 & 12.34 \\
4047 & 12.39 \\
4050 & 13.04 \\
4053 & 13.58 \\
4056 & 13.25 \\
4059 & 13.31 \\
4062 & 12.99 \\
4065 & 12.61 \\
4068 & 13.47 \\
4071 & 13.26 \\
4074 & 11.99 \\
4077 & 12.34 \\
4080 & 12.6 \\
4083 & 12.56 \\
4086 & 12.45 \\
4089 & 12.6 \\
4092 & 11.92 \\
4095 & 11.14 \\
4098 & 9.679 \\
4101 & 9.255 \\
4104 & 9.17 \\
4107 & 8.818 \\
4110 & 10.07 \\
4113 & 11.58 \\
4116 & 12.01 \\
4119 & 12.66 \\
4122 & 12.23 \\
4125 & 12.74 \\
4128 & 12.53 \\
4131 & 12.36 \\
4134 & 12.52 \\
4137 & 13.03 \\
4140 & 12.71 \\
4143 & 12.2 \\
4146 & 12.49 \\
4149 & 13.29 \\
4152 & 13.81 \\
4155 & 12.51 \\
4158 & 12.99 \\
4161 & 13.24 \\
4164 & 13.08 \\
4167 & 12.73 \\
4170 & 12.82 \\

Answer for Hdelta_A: 5.4 angstrom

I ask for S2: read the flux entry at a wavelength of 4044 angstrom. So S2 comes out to 12.34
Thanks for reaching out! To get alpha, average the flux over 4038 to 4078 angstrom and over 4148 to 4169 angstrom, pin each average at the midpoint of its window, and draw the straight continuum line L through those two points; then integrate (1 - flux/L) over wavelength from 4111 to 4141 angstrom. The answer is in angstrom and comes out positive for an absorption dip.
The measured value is 1.4 angstrom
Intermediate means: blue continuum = 12.9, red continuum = 13.1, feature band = 12.4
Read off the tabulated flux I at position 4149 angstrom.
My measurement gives 13.29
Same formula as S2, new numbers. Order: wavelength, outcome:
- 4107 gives 8.818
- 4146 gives 12.49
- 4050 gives 13.04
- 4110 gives 10.07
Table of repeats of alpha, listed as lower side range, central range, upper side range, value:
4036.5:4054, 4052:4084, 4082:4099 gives -1.51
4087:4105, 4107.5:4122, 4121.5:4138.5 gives 0.38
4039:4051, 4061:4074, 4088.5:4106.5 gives -1.44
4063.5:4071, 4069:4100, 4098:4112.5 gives -1.54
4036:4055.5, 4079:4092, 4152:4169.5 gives 0.46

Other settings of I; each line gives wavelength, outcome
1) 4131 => 12.36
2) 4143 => 12.2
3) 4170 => 12.82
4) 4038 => 13.44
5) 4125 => 12.74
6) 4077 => 12.34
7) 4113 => 11.58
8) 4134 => 12.52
